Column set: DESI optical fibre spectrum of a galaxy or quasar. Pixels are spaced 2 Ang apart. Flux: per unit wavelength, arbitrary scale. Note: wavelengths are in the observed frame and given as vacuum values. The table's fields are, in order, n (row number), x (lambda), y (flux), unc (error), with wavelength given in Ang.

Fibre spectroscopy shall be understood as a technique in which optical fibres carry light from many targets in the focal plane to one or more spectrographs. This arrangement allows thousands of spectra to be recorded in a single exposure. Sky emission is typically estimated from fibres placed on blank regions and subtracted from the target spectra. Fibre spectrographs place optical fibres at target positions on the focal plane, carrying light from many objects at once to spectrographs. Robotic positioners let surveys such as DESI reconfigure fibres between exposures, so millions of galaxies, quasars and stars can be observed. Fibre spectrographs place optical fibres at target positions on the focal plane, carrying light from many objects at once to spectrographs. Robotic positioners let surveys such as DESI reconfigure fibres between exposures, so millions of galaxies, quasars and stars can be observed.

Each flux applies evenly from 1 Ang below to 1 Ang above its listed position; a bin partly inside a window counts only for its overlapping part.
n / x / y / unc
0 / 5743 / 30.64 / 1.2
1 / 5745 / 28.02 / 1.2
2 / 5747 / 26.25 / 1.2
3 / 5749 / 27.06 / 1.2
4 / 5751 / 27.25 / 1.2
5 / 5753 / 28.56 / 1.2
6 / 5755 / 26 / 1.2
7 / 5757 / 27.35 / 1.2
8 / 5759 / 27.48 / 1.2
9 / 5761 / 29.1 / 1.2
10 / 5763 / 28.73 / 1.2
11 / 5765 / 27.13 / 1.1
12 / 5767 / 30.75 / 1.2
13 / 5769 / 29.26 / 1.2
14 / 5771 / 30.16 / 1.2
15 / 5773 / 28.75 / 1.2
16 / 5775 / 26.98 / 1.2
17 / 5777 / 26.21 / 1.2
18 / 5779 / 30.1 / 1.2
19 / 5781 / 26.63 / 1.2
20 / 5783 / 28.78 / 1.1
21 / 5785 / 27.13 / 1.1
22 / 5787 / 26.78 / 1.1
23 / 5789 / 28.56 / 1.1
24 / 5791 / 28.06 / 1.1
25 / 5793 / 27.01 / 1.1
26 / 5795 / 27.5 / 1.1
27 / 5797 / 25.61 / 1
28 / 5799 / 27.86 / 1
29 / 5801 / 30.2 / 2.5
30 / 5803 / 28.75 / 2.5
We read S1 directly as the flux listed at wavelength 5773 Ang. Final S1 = 28.75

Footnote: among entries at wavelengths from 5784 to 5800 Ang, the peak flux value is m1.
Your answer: 28.56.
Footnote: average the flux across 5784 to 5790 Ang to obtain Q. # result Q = 27.5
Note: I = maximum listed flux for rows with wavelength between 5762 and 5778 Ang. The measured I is 30.75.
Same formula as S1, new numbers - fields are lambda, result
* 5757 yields 27.35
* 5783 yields 28.78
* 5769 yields 29.26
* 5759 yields 27.48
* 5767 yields 30.75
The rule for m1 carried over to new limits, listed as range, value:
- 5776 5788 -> 30.1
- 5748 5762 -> 29.1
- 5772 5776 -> 28.75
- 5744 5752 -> 28.02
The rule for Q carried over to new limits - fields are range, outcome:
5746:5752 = 26.9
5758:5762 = 28.3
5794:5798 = 26.6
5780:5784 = 27.7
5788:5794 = 27.9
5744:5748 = 27.1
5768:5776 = 28.8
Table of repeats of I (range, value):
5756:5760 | 27.48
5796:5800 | 27.86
